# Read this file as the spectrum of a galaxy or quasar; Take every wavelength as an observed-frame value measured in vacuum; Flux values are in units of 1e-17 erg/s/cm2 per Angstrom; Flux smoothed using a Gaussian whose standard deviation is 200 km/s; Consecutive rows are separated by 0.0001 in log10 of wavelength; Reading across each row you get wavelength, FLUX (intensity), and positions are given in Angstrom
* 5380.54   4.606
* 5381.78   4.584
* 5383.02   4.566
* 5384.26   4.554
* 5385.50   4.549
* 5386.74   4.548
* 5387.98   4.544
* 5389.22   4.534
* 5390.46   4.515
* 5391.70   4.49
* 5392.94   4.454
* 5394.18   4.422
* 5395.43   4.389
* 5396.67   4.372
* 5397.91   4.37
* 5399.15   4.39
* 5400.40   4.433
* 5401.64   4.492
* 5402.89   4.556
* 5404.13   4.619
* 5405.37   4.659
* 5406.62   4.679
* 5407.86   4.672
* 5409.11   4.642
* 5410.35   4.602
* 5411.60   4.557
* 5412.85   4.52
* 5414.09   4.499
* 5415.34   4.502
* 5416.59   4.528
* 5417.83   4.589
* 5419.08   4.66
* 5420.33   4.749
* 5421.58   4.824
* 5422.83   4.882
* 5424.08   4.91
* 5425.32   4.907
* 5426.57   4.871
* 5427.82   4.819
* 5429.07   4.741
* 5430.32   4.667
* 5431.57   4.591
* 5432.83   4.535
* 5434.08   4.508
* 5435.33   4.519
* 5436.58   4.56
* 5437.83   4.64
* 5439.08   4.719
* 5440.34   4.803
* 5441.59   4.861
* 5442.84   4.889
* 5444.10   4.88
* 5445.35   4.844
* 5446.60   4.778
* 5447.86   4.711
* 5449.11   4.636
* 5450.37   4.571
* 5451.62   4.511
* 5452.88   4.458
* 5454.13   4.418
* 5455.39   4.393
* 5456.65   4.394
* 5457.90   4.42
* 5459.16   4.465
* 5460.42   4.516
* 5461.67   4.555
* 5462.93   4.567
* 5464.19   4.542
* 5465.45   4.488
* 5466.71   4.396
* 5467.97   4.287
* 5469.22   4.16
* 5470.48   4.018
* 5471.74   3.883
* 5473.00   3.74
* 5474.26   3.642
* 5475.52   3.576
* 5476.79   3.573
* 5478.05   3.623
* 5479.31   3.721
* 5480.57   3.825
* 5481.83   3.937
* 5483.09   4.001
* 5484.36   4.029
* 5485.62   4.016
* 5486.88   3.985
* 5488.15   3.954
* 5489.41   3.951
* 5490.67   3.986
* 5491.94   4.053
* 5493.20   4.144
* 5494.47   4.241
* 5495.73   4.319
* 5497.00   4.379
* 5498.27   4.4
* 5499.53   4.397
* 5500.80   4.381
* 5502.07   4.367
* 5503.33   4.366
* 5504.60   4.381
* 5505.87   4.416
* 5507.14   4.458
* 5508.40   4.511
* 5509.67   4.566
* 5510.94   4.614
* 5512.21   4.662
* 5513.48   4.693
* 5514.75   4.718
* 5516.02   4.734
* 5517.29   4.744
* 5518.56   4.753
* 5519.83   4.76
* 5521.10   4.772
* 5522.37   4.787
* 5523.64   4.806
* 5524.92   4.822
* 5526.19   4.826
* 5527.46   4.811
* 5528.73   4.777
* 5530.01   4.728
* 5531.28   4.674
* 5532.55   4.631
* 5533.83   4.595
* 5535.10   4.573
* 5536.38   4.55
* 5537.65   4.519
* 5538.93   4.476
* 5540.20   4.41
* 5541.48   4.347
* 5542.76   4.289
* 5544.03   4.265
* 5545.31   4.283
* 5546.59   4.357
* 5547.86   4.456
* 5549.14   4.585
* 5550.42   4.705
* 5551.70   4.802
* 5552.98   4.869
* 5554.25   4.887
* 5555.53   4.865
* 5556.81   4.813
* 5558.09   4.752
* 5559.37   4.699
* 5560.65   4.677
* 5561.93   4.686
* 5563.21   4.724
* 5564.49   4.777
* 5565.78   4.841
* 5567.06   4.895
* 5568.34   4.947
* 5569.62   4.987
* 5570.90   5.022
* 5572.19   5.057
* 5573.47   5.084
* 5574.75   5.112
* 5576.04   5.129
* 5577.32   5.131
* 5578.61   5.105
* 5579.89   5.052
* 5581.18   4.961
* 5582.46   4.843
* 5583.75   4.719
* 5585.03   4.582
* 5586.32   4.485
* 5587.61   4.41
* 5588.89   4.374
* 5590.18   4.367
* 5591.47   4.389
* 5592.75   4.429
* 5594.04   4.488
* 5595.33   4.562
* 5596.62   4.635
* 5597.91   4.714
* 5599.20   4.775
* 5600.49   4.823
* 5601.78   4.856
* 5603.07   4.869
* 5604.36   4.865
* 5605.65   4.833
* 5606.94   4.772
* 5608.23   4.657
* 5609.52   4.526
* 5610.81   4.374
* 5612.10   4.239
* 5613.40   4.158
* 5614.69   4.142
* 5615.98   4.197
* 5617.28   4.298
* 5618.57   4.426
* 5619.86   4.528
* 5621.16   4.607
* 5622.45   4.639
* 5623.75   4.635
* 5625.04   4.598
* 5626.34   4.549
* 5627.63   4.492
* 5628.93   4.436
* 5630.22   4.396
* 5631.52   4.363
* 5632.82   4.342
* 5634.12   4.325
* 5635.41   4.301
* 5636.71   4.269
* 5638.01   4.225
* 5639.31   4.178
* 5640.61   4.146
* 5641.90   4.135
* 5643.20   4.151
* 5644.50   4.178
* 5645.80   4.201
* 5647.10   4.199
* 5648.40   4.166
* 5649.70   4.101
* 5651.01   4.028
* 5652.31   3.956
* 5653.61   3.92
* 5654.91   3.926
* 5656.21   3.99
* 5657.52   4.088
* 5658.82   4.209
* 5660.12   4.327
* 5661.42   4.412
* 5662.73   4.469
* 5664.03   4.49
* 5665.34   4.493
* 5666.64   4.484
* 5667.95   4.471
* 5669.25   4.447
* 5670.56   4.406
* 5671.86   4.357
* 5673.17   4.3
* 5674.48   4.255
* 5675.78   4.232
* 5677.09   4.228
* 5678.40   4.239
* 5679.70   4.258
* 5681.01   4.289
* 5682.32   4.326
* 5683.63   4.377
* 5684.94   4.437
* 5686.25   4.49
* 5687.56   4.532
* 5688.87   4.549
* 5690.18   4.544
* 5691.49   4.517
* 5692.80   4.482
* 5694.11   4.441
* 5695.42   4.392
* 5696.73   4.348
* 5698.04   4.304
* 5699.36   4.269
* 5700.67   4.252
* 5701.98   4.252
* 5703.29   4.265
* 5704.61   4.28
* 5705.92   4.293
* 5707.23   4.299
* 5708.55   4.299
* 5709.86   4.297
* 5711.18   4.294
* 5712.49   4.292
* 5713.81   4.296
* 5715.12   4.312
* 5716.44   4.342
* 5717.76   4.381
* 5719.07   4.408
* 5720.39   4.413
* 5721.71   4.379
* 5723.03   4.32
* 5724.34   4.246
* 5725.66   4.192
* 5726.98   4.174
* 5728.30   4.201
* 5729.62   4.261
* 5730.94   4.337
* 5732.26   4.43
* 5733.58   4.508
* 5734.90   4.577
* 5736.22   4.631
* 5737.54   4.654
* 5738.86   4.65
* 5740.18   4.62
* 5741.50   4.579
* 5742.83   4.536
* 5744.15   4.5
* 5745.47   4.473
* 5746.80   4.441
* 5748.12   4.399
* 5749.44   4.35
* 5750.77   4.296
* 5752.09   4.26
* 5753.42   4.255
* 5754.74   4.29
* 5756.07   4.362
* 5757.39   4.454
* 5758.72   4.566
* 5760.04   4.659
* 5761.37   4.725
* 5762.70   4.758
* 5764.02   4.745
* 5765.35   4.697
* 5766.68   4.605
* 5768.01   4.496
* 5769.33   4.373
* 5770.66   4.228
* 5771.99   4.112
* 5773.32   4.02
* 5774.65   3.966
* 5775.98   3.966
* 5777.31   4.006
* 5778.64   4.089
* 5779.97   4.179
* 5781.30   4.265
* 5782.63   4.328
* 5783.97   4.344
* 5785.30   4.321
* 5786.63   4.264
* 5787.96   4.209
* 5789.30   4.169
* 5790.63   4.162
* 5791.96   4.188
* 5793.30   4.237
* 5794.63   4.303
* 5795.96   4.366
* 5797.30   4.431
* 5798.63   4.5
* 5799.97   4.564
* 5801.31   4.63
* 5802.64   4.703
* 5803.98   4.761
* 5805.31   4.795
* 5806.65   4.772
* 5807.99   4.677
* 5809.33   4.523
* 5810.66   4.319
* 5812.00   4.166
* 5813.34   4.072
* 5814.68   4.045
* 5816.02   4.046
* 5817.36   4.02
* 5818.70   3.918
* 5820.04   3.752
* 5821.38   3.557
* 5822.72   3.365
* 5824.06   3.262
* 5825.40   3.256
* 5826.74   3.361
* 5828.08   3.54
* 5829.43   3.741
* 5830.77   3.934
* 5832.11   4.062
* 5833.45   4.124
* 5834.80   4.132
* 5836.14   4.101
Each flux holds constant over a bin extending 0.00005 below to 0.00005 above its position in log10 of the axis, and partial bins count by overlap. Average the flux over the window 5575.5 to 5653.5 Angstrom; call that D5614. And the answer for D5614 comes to 4.48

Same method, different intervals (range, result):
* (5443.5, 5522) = 4.33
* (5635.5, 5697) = 4.29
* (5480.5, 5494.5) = 4.01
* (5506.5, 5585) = 4.73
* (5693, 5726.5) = 4.32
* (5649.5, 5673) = 4.26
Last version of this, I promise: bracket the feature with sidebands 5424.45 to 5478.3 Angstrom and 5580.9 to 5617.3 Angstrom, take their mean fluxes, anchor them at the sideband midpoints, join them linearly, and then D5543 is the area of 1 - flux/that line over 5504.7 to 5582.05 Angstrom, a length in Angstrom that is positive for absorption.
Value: -3.4 Angstrom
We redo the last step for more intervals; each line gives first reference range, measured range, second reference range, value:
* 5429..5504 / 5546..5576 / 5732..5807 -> -3.2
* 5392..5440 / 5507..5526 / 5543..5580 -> 0.2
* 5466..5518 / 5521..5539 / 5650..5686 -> -2.1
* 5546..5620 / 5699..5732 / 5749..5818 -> 1.3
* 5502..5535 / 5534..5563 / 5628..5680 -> -0.1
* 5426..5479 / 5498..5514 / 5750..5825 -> -0.2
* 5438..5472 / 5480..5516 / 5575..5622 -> 2.2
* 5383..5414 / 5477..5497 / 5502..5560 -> 2.6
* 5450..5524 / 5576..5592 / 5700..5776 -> -1.4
